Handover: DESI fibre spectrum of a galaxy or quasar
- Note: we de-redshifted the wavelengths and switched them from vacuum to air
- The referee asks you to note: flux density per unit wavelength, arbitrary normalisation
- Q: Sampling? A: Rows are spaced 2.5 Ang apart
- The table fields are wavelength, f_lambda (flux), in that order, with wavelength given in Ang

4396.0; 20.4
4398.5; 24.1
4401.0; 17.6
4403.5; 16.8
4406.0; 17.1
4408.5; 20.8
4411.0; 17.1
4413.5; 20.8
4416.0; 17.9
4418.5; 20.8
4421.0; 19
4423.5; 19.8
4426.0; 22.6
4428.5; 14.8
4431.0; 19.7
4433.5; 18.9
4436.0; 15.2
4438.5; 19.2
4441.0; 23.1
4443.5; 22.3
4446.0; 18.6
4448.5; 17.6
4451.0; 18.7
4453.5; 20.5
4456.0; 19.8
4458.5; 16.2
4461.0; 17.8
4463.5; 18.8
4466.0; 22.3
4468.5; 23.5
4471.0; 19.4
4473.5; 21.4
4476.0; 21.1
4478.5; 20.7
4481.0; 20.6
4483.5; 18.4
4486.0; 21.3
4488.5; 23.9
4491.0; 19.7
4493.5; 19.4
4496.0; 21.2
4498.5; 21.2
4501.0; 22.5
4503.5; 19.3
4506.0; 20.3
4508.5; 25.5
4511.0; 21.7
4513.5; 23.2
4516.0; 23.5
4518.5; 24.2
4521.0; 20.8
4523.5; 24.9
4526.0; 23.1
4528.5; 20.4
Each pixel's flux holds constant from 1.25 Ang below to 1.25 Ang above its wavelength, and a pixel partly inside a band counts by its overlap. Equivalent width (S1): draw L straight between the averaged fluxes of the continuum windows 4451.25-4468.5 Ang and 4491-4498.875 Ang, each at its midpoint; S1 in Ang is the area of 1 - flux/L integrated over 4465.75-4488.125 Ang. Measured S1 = -1.2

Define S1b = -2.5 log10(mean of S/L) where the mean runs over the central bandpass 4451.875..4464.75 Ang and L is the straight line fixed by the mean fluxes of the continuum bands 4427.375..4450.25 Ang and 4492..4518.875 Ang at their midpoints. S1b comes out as 0.06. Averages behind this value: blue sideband 18.8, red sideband 21.9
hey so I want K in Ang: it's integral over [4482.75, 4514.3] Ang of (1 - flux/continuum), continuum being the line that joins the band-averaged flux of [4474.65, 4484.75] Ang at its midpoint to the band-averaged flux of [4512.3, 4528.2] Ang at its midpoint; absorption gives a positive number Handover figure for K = 0.3 Ang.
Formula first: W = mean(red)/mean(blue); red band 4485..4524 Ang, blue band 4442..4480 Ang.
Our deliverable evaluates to 1.10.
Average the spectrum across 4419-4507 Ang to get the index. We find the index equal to 20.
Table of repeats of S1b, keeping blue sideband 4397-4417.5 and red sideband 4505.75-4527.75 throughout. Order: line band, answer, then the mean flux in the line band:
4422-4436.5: 0.07 mag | 18.7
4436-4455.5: 0.04 mag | 19.7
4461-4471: 0.02 mag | 20.8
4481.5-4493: 0.07 mag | 20.7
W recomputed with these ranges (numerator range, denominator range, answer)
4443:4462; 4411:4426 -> 0.96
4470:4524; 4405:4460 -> 1.13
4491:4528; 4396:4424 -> 1.14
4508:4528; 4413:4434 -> 1.20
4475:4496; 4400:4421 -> 1.11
